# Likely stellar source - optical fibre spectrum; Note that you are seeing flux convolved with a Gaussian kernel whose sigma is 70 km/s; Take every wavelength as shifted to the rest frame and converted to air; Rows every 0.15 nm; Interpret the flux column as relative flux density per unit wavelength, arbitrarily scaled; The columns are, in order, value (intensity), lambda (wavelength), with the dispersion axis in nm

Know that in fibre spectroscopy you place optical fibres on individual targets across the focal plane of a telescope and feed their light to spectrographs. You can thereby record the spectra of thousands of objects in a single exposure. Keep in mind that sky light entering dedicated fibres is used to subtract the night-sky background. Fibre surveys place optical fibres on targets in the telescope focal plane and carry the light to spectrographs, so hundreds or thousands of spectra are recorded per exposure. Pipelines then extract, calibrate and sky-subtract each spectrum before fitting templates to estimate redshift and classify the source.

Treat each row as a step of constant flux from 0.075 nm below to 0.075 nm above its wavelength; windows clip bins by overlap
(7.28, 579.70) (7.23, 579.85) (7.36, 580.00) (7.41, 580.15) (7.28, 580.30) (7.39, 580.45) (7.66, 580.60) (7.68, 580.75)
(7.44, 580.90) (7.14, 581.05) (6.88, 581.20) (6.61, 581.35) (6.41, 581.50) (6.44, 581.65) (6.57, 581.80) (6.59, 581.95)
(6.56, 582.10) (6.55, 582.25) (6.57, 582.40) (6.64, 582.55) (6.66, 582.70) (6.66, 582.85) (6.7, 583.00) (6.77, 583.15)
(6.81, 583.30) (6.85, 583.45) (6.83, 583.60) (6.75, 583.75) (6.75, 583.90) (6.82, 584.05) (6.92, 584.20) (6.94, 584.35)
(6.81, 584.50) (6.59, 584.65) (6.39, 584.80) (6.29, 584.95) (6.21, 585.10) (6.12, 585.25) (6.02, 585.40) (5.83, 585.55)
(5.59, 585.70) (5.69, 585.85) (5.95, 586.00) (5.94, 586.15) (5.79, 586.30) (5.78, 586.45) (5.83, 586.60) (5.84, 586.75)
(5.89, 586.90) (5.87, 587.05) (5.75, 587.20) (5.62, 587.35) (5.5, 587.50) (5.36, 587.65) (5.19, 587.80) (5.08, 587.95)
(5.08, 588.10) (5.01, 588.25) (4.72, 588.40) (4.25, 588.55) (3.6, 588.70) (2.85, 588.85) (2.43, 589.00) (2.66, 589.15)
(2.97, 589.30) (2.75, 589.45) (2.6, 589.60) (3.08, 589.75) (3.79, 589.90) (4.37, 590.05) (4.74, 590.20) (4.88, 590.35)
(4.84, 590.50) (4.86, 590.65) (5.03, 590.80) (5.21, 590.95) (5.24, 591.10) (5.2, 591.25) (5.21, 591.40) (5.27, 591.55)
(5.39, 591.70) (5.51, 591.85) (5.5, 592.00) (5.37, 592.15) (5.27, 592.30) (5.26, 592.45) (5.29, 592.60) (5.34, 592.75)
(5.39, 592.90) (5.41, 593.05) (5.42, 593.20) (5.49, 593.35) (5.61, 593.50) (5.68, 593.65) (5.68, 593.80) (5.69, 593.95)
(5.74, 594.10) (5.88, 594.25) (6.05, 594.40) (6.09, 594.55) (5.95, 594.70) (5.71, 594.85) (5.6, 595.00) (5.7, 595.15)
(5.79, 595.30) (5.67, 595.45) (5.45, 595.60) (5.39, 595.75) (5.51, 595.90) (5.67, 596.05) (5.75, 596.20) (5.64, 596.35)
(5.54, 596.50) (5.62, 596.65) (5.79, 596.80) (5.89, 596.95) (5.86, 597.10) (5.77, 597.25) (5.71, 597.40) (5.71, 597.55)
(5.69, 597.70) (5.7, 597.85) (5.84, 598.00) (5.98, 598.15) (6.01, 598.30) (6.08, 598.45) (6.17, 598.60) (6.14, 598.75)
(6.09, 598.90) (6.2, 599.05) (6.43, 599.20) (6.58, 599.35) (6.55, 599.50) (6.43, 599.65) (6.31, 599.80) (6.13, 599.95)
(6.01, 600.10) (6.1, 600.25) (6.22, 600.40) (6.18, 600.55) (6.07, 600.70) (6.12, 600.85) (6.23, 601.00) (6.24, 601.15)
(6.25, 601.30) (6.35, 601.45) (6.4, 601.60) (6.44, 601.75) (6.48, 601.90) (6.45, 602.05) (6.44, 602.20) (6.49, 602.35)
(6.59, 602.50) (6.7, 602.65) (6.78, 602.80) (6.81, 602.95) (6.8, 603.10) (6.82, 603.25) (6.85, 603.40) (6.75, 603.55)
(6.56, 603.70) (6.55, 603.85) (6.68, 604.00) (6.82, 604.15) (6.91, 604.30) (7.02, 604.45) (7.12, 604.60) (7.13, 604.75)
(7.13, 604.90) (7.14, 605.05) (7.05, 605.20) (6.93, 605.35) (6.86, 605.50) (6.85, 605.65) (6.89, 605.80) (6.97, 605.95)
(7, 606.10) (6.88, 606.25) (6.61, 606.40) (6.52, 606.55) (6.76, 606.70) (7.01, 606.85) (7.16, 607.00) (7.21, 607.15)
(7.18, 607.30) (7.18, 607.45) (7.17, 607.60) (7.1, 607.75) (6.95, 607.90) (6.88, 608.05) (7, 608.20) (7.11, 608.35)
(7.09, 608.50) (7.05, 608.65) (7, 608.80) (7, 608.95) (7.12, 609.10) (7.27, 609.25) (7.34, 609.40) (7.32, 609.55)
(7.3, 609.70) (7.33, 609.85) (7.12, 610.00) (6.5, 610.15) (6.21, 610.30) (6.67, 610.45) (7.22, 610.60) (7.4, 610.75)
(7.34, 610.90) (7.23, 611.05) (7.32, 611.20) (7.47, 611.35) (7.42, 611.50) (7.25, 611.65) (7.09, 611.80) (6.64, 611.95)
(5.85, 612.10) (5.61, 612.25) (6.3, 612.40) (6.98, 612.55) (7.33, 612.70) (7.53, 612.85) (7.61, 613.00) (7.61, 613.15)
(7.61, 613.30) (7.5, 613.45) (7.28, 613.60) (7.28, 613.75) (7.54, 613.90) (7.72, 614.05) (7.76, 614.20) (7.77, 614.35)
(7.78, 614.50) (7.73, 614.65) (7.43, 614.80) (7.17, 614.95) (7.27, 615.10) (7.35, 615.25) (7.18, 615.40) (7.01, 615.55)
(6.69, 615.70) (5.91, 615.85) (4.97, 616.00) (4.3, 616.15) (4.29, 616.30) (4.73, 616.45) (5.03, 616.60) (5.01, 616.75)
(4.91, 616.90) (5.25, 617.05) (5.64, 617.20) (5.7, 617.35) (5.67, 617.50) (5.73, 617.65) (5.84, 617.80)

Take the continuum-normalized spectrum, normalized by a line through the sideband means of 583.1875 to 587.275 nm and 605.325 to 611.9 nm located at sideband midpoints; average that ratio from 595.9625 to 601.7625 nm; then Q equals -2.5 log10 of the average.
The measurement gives 0.12 mag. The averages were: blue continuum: 6.26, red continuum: 7.05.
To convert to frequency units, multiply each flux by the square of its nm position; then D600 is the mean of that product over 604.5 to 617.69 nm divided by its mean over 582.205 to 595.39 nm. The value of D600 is 1.3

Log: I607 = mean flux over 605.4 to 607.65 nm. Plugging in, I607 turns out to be 6.95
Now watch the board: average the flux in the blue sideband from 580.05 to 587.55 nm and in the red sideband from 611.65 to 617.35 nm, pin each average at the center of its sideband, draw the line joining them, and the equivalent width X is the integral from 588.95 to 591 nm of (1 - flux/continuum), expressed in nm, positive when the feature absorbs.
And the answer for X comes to 0.83 nm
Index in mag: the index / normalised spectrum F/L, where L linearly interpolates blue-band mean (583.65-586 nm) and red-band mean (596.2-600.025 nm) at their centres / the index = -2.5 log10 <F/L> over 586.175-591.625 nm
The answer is 0.32 mag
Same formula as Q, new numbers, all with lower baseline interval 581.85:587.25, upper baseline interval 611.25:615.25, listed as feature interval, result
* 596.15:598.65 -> 0.165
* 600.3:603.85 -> 0.069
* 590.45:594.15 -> 0.226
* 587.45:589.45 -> 0.486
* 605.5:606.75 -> 0.034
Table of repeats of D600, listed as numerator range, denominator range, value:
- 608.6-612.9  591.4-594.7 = 1.34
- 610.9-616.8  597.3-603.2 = 1.14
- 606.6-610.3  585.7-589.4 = 1.53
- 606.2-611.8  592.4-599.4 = 1.28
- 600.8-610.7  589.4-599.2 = 1.31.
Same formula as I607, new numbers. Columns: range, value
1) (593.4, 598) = 5.72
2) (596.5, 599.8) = 6.01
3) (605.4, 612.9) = 6.99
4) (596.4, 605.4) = 6.36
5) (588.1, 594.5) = 4.78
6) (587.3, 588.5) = 5.17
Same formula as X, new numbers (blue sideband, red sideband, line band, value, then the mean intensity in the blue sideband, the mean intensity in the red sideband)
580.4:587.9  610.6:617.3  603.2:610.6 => -0.346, 6.4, 6.73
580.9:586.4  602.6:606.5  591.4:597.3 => 0.960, 6.5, 6.87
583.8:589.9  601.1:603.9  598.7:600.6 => 0.020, 5.25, 6.57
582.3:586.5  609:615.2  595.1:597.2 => 0.339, 6.42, 7.2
